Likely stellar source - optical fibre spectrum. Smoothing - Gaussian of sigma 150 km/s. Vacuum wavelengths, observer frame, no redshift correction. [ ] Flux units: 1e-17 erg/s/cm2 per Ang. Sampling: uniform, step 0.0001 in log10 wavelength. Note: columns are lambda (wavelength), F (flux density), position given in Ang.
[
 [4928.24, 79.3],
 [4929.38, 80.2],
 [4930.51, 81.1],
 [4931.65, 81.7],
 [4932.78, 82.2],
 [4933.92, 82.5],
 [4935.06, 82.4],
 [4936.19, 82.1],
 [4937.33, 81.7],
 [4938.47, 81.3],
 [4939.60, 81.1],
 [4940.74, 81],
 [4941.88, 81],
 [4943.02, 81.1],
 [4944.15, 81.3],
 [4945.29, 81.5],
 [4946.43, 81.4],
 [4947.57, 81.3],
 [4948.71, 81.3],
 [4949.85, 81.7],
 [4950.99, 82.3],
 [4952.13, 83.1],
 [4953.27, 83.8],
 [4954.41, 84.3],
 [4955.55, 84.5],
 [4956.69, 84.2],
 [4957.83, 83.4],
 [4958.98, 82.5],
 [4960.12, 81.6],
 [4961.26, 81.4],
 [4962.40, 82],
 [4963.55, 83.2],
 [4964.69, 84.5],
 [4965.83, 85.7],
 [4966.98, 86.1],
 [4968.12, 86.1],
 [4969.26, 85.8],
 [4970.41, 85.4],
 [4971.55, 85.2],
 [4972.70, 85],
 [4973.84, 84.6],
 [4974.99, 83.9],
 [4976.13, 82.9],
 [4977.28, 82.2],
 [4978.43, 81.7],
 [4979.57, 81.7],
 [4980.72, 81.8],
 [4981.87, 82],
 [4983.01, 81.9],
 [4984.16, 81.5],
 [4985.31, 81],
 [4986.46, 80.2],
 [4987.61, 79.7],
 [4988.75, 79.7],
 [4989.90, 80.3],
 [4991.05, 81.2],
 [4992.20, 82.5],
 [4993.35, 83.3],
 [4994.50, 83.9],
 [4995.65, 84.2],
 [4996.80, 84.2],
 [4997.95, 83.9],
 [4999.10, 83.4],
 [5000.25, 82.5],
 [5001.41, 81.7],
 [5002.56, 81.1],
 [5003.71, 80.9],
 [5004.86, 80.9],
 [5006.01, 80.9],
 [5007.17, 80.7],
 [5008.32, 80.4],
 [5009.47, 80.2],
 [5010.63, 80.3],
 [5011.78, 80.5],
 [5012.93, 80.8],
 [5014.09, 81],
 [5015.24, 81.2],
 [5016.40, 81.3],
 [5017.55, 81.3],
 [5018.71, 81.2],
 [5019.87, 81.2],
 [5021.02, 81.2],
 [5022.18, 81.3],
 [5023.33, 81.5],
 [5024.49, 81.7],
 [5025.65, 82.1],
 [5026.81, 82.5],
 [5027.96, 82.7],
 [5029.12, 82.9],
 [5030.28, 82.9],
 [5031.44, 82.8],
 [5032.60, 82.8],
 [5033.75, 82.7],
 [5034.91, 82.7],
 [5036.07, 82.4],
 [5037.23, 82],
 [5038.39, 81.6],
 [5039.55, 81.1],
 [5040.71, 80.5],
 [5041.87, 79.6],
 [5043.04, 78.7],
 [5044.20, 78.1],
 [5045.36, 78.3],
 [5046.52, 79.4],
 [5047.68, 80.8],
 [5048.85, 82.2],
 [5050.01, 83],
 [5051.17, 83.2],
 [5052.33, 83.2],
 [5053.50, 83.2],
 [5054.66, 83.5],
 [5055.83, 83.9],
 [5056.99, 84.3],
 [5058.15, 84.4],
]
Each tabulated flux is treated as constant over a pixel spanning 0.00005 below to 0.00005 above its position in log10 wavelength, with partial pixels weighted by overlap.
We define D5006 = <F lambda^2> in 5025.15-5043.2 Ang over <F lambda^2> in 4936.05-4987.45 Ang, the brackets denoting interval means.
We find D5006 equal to 1.02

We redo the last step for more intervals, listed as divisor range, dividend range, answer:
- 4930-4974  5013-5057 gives 1.02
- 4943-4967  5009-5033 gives 1.01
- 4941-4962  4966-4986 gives 1.02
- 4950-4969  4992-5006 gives 1.00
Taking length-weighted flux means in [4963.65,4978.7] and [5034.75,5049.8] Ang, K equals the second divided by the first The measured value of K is 0.95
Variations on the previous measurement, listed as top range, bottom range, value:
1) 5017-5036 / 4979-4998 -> 1.00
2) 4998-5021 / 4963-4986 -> 0.97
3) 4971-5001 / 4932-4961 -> 1.00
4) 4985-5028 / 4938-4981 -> 0.98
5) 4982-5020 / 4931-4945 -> 1.00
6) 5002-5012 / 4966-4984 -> 0.96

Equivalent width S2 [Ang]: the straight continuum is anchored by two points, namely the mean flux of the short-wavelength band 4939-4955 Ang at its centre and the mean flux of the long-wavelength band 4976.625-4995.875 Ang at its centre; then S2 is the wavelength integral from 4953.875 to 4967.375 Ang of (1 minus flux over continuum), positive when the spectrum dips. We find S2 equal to -0.29 Ang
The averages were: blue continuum 81.9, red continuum 81.6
